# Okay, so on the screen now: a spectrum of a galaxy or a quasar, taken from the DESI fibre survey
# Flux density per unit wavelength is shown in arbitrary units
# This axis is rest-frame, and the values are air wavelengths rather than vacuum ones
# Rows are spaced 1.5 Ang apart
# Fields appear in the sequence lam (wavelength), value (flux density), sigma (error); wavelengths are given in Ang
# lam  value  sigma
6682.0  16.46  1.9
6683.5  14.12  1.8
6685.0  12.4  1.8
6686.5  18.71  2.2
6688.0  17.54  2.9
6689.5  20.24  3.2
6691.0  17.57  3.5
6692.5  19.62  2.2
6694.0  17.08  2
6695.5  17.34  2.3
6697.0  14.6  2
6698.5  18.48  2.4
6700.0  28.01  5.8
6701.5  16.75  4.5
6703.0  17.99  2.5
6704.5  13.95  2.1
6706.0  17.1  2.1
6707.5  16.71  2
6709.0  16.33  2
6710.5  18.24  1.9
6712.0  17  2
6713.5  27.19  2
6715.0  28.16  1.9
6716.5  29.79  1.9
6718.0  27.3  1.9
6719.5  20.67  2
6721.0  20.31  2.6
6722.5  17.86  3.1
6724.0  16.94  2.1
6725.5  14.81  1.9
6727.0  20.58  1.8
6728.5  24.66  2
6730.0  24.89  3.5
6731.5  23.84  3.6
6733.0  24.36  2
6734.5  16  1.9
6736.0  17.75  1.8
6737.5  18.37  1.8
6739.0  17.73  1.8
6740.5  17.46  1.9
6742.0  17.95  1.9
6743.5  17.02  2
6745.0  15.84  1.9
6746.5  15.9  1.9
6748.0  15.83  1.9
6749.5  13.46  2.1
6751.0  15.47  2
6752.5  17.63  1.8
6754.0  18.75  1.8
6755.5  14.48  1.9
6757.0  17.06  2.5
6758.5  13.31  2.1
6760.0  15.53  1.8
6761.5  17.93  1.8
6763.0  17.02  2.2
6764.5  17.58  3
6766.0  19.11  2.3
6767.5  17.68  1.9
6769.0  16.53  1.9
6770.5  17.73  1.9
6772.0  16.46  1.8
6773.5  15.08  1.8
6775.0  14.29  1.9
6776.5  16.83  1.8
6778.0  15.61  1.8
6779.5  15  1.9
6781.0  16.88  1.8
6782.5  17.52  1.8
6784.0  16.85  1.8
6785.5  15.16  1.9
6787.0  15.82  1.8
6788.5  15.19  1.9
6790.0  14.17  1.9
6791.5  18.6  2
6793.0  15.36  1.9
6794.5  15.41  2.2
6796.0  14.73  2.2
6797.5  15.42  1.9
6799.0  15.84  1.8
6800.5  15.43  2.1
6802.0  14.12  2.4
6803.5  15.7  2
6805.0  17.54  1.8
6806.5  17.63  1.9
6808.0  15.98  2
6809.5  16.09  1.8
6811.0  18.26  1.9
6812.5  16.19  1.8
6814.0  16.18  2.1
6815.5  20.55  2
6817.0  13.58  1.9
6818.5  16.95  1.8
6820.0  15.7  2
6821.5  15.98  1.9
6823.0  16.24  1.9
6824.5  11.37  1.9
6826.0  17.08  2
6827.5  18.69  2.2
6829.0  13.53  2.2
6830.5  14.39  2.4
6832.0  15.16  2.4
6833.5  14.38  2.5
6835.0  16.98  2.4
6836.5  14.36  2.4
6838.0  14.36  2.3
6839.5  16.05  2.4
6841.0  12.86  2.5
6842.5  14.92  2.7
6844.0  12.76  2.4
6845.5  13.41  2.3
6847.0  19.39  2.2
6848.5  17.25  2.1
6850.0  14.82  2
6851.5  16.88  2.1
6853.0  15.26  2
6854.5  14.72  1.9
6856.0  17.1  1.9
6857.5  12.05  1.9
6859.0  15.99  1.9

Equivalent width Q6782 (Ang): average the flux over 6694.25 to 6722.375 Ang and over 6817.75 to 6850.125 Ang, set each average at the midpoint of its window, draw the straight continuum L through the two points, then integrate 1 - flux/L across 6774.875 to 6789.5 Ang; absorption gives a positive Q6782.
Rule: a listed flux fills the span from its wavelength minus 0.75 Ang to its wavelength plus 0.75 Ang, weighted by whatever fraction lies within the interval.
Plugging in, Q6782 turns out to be 1.2 Ang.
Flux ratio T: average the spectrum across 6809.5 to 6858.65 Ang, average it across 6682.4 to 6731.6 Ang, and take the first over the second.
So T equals 0.8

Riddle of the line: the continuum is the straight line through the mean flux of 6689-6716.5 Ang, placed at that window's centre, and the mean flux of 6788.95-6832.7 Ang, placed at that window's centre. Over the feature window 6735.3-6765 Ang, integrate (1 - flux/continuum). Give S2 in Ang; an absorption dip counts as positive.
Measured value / 2.05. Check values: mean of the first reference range 19.3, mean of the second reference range 15.9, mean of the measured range 16.6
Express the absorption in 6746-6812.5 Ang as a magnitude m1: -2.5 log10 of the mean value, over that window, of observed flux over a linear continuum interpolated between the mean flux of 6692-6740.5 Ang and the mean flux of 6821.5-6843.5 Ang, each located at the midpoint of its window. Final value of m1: 0.07 mag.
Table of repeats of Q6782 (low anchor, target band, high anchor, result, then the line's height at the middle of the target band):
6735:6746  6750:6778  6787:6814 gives 0.5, 16.8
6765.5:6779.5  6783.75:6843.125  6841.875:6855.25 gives 0.9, 15.9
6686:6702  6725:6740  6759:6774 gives -2.1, 17.8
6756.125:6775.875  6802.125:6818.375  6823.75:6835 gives -1.2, 15.5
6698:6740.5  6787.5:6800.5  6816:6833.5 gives 1.0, 16.8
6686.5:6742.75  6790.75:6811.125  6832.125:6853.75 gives 0.8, 16.7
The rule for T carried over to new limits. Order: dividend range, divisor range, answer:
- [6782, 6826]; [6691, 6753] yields 0.83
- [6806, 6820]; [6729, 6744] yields 0.85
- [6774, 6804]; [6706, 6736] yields 0.74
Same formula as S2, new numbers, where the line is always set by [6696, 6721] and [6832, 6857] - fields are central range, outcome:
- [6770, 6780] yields 1.18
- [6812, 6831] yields 0.34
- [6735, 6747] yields 1.24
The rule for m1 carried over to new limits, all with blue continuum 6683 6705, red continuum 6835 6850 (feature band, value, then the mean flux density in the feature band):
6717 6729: -0.19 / 20.5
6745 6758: 0.05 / 16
